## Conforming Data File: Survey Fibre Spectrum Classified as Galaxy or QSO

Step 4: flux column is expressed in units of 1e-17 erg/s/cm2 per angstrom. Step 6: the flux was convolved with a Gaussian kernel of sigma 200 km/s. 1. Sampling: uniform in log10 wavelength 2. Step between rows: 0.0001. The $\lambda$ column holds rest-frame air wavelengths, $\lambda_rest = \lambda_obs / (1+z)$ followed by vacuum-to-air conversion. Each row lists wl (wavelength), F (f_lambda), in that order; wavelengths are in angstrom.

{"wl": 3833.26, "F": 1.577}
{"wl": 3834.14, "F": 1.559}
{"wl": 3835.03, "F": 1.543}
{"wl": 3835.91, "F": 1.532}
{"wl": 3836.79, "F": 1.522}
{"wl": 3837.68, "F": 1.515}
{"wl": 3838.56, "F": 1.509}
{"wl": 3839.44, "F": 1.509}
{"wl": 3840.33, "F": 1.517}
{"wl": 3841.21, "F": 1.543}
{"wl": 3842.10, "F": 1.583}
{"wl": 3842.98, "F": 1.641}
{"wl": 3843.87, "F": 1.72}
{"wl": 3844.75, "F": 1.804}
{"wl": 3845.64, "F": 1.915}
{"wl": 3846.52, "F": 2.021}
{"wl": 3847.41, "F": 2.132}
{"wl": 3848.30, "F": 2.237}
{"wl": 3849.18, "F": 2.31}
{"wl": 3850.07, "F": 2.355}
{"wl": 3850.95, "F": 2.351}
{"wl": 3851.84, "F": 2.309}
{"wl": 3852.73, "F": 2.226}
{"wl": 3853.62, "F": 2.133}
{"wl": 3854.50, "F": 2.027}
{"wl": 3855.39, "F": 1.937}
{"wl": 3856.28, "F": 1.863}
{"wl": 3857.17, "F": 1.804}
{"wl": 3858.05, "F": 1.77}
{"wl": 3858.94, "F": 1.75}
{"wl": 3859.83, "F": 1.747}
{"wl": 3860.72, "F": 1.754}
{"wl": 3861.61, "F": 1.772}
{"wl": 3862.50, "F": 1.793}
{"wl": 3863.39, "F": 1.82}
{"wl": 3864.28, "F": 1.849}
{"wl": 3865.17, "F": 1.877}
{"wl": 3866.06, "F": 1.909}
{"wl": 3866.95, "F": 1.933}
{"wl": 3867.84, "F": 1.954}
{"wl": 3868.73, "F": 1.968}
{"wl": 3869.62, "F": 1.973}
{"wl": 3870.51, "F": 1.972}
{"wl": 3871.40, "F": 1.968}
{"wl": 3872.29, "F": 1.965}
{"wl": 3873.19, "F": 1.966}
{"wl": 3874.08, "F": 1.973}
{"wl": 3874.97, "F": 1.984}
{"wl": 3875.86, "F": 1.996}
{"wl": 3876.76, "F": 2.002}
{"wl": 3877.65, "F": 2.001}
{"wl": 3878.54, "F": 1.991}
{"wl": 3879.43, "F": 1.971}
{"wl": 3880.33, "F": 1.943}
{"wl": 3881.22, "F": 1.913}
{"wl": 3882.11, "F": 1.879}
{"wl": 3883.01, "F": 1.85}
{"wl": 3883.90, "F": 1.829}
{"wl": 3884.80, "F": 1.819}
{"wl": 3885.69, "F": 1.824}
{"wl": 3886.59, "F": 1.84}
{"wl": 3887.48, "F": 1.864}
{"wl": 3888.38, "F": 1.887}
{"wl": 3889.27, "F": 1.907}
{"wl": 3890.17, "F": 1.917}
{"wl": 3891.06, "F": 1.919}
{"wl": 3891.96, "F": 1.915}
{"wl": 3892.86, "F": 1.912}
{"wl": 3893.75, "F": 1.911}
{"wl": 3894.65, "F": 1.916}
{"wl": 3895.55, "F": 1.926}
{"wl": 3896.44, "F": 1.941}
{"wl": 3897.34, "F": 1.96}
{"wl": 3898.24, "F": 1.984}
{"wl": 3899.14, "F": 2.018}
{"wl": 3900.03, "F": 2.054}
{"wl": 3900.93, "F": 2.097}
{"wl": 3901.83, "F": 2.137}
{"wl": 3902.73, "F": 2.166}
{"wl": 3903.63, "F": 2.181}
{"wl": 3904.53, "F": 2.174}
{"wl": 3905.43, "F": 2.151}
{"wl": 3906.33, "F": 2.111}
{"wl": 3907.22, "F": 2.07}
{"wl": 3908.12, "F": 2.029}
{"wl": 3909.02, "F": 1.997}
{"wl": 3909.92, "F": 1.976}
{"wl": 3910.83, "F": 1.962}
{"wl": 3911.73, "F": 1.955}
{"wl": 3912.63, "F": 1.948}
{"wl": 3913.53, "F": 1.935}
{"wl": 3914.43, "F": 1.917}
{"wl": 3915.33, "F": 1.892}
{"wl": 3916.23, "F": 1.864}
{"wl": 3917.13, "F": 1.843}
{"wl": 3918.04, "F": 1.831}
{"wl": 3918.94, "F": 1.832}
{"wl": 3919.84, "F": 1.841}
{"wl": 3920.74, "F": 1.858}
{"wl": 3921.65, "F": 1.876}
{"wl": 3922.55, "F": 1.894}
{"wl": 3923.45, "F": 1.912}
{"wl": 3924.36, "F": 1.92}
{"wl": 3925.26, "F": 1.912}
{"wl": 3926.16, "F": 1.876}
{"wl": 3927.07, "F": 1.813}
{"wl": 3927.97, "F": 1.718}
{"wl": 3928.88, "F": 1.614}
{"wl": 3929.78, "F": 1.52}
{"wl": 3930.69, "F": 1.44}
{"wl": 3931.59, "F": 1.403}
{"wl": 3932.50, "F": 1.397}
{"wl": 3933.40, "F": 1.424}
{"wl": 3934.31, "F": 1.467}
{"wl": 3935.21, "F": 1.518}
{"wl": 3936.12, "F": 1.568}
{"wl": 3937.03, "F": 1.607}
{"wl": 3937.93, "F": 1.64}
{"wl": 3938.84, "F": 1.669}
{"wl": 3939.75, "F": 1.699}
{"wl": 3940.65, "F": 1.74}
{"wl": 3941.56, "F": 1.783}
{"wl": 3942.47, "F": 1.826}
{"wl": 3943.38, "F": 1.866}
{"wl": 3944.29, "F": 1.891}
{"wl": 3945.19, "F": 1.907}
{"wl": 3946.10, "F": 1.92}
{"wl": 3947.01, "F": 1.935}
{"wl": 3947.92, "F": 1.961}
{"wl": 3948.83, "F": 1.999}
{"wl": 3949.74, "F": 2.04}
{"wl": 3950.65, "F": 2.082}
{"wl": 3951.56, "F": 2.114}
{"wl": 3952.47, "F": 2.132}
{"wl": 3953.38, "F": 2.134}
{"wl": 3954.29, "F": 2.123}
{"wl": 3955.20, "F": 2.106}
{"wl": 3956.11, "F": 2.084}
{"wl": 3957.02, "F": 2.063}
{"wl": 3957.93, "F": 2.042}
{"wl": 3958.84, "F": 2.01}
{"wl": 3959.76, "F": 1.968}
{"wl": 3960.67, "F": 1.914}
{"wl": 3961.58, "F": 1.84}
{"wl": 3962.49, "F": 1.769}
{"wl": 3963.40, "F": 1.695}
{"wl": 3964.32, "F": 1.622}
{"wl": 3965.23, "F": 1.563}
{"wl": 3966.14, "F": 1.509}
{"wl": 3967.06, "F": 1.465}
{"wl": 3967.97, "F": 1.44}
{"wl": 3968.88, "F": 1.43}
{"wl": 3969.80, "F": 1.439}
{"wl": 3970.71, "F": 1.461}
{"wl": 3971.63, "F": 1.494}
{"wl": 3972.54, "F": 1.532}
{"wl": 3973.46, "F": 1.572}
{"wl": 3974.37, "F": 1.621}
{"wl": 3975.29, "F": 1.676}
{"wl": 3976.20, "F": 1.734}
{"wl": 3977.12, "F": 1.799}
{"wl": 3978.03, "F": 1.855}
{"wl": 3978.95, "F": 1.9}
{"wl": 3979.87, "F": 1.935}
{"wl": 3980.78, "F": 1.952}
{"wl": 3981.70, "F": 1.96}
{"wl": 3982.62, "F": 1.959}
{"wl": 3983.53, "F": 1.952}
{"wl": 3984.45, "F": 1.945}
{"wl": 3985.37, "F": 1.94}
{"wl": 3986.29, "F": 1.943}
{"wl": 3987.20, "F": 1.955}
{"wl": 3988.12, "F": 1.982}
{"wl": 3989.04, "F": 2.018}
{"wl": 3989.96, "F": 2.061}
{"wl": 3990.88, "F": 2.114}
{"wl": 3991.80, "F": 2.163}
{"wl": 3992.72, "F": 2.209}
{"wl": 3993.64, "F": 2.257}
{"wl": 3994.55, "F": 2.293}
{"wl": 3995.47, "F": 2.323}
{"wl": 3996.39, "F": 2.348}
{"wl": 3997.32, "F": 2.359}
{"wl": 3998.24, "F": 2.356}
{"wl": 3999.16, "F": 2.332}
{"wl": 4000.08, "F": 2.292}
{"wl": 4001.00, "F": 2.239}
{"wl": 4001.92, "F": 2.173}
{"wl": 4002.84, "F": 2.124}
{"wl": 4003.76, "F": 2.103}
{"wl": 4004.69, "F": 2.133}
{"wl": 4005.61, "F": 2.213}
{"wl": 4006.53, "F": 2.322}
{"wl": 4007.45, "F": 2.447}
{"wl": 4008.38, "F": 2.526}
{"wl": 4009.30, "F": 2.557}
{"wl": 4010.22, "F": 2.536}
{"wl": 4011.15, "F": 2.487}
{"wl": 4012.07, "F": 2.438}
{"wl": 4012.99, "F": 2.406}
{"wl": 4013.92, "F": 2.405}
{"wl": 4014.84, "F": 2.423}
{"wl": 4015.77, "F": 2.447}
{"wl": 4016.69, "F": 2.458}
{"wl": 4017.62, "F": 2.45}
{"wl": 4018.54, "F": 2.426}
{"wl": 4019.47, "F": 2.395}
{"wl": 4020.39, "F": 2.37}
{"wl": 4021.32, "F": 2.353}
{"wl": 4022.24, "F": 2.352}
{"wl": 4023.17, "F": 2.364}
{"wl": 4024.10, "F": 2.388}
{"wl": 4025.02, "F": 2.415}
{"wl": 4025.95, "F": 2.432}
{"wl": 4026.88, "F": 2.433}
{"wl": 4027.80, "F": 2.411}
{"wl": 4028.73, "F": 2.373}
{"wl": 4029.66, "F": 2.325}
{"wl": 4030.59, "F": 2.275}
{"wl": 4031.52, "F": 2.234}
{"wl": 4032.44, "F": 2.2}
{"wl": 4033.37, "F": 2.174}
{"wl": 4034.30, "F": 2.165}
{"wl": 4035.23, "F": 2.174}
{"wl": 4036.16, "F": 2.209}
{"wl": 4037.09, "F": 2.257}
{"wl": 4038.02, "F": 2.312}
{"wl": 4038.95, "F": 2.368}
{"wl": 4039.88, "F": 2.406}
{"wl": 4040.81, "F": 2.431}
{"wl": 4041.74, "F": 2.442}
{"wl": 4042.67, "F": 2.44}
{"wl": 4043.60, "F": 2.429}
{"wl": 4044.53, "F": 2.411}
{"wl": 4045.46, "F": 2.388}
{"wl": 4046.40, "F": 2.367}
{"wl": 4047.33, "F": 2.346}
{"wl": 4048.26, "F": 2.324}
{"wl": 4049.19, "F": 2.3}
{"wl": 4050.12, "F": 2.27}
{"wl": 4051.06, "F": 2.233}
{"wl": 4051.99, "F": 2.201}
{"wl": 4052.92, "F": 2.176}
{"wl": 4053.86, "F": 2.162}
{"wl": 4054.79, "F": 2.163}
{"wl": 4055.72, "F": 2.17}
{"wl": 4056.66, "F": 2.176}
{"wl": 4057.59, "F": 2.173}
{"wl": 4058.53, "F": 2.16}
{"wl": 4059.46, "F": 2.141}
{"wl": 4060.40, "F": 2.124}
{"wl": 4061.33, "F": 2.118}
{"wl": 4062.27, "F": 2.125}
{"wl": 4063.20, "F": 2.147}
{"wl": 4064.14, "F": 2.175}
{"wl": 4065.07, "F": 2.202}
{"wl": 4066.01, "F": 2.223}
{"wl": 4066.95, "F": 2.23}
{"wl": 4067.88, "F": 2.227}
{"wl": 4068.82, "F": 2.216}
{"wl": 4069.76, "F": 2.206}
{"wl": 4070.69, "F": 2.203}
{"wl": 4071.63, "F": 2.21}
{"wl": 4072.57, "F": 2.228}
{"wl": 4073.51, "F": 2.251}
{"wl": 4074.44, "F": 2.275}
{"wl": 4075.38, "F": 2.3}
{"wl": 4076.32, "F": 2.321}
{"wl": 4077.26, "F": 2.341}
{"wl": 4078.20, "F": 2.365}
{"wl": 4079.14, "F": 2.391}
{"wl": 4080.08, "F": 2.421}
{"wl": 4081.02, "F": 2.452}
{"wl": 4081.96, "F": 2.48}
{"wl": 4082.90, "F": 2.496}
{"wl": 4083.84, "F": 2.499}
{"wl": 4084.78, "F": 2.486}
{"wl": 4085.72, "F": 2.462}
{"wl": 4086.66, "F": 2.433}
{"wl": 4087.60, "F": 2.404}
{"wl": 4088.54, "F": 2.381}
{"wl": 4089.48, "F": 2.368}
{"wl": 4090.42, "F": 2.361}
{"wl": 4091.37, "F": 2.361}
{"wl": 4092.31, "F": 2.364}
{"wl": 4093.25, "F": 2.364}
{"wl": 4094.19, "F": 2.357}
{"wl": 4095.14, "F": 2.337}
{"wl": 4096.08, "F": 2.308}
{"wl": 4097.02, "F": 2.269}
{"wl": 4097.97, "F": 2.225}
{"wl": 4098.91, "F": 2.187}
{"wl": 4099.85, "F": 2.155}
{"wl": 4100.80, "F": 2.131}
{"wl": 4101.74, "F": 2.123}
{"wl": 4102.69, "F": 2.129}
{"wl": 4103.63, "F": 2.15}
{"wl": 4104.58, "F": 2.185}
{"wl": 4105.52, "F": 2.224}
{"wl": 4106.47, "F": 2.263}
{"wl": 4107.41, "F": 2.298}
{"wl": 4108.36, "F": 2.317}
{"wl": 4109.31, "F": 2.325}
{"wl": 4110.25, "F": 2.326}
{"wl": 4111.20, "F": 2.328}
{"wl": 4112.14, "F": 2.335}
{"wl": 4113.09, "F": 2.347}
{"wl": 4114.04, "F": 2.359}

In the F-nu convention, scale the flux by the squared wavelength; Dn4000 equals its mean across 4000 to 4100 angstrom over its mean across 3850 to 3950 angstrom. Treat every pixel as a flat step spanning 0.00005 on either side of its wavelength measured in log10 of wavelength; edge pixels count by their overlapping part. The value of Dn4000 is 1.3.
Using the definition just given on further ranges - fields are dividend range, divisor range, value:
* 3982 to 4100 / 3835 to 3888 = 1.33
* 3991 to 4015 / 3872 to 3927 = 1.26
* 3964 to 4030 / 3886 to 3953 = 1.17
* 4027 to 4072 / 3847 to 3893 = 1.26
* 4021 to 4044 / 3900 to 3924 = 1.25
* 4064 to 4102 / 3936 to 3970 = 1.34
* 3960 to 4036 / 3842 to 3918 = 1.14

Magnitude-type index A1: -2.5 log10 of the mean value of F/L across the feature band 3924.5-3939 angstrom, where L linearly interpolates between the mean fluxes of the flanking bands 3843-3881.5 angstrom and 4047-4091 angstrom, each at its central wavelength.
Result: 0.276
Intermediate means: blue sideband 1.97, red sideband 2.28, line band 1.61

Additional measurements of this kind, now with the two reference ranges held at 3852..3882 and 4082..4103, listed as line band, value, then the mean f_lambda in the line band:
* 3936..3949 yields 0.147 mag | 1.8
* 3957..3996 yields 0.154 mag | 1.84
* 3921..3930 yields 0.124 mag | 1.81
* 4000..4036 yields -0.070 mag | 2.34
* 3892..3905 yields -0.021 mag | 2.02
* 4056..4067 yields 0.056 mag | 2.16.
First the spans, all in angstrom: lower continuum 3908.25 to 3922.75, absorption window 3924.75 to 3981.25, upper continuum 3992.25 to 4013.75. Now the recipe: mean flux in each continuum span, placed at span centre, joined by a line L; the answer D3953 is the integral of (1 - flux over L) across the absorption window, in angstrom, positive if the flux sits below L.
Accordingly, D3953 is 8.7 angstrom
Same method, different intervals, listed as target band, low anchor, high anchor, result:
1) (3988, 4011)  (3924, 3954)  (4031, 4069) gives -2.62 angstrom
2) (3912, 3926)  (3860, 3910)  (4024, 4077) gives 0.91 angstrom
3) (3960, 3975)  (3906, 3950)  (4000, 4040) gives 3.26 angstrom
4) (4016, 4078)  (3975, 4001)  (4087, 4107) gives -3.15 angstrom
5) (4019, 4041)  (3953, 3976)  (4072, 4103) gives -2.87 angstrom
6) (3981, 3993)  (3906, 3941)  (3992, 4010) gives 1.05 angstrom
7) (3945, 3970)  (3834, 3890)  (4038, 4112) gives 2.31 angstrom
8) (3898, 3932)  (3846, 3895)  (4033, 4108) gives 1.86 angstrom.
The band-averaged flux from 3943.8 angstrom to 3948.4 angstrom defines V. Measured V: 1.92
